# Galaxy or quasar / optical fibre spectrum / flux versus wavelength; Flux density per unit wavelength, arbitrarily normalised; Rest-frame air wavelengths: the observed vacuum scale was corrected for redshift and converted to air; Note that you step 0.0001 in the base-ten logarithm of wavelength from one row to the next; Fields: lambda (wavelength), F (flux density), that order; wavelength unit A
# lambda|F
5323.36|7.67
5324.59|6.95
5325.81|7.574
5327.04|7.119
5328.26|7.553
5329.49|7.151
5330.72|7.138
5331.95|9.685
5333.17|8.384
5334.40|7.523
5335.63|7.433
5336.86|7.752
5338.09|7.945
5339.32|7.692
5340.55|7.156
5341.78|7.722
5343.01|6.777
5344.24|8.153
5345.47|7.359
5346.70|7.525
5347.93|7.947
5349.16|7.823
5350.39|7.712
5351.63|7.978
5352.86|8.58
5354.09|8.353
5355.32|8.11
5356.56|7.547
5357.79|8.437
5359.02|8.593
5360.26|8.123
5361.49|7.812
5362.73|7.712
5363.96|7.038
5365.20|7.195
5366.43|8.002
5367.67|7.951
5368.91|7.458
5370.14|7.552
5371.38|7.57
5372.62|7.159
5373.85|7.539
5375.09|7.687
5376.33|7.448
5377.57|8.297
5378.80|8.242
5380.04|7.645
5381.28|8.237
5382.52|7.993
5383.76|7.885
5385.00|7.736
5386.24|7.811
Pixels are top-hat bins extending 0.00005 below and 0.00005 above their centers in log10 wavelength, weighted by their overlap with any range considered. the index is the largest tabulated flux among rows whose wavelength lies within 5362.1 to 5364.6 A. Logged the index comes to 7.712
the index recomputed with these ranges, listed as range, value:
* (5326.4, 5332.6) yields 9.685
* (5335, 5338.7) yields 7.945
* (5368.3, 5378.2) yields 8.297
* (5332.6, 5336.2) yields 8.384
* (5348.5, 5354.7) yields 8.58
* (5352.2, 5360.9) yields 8.593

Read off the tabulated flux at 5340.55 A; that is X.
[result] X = 7.156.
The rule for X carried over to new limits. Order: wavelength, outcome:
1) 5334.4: 7.523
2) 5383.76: 7.885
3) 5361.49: 7.812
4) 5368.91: 7.458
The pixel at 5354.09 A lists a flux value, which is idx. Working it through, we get 8.353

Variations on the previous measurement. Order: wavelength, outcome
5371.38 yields 7.57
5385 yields 7.736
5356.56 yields 7.547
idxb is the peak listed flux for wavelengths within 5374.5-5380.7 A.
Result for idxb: 8.297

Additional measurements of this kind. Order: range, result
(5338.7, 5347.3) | 8.153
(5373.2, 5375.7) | 7.687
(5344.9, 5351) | 7.947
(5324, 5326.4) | 7.574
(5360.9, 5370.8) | 8.002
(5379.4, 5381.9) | 8.237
